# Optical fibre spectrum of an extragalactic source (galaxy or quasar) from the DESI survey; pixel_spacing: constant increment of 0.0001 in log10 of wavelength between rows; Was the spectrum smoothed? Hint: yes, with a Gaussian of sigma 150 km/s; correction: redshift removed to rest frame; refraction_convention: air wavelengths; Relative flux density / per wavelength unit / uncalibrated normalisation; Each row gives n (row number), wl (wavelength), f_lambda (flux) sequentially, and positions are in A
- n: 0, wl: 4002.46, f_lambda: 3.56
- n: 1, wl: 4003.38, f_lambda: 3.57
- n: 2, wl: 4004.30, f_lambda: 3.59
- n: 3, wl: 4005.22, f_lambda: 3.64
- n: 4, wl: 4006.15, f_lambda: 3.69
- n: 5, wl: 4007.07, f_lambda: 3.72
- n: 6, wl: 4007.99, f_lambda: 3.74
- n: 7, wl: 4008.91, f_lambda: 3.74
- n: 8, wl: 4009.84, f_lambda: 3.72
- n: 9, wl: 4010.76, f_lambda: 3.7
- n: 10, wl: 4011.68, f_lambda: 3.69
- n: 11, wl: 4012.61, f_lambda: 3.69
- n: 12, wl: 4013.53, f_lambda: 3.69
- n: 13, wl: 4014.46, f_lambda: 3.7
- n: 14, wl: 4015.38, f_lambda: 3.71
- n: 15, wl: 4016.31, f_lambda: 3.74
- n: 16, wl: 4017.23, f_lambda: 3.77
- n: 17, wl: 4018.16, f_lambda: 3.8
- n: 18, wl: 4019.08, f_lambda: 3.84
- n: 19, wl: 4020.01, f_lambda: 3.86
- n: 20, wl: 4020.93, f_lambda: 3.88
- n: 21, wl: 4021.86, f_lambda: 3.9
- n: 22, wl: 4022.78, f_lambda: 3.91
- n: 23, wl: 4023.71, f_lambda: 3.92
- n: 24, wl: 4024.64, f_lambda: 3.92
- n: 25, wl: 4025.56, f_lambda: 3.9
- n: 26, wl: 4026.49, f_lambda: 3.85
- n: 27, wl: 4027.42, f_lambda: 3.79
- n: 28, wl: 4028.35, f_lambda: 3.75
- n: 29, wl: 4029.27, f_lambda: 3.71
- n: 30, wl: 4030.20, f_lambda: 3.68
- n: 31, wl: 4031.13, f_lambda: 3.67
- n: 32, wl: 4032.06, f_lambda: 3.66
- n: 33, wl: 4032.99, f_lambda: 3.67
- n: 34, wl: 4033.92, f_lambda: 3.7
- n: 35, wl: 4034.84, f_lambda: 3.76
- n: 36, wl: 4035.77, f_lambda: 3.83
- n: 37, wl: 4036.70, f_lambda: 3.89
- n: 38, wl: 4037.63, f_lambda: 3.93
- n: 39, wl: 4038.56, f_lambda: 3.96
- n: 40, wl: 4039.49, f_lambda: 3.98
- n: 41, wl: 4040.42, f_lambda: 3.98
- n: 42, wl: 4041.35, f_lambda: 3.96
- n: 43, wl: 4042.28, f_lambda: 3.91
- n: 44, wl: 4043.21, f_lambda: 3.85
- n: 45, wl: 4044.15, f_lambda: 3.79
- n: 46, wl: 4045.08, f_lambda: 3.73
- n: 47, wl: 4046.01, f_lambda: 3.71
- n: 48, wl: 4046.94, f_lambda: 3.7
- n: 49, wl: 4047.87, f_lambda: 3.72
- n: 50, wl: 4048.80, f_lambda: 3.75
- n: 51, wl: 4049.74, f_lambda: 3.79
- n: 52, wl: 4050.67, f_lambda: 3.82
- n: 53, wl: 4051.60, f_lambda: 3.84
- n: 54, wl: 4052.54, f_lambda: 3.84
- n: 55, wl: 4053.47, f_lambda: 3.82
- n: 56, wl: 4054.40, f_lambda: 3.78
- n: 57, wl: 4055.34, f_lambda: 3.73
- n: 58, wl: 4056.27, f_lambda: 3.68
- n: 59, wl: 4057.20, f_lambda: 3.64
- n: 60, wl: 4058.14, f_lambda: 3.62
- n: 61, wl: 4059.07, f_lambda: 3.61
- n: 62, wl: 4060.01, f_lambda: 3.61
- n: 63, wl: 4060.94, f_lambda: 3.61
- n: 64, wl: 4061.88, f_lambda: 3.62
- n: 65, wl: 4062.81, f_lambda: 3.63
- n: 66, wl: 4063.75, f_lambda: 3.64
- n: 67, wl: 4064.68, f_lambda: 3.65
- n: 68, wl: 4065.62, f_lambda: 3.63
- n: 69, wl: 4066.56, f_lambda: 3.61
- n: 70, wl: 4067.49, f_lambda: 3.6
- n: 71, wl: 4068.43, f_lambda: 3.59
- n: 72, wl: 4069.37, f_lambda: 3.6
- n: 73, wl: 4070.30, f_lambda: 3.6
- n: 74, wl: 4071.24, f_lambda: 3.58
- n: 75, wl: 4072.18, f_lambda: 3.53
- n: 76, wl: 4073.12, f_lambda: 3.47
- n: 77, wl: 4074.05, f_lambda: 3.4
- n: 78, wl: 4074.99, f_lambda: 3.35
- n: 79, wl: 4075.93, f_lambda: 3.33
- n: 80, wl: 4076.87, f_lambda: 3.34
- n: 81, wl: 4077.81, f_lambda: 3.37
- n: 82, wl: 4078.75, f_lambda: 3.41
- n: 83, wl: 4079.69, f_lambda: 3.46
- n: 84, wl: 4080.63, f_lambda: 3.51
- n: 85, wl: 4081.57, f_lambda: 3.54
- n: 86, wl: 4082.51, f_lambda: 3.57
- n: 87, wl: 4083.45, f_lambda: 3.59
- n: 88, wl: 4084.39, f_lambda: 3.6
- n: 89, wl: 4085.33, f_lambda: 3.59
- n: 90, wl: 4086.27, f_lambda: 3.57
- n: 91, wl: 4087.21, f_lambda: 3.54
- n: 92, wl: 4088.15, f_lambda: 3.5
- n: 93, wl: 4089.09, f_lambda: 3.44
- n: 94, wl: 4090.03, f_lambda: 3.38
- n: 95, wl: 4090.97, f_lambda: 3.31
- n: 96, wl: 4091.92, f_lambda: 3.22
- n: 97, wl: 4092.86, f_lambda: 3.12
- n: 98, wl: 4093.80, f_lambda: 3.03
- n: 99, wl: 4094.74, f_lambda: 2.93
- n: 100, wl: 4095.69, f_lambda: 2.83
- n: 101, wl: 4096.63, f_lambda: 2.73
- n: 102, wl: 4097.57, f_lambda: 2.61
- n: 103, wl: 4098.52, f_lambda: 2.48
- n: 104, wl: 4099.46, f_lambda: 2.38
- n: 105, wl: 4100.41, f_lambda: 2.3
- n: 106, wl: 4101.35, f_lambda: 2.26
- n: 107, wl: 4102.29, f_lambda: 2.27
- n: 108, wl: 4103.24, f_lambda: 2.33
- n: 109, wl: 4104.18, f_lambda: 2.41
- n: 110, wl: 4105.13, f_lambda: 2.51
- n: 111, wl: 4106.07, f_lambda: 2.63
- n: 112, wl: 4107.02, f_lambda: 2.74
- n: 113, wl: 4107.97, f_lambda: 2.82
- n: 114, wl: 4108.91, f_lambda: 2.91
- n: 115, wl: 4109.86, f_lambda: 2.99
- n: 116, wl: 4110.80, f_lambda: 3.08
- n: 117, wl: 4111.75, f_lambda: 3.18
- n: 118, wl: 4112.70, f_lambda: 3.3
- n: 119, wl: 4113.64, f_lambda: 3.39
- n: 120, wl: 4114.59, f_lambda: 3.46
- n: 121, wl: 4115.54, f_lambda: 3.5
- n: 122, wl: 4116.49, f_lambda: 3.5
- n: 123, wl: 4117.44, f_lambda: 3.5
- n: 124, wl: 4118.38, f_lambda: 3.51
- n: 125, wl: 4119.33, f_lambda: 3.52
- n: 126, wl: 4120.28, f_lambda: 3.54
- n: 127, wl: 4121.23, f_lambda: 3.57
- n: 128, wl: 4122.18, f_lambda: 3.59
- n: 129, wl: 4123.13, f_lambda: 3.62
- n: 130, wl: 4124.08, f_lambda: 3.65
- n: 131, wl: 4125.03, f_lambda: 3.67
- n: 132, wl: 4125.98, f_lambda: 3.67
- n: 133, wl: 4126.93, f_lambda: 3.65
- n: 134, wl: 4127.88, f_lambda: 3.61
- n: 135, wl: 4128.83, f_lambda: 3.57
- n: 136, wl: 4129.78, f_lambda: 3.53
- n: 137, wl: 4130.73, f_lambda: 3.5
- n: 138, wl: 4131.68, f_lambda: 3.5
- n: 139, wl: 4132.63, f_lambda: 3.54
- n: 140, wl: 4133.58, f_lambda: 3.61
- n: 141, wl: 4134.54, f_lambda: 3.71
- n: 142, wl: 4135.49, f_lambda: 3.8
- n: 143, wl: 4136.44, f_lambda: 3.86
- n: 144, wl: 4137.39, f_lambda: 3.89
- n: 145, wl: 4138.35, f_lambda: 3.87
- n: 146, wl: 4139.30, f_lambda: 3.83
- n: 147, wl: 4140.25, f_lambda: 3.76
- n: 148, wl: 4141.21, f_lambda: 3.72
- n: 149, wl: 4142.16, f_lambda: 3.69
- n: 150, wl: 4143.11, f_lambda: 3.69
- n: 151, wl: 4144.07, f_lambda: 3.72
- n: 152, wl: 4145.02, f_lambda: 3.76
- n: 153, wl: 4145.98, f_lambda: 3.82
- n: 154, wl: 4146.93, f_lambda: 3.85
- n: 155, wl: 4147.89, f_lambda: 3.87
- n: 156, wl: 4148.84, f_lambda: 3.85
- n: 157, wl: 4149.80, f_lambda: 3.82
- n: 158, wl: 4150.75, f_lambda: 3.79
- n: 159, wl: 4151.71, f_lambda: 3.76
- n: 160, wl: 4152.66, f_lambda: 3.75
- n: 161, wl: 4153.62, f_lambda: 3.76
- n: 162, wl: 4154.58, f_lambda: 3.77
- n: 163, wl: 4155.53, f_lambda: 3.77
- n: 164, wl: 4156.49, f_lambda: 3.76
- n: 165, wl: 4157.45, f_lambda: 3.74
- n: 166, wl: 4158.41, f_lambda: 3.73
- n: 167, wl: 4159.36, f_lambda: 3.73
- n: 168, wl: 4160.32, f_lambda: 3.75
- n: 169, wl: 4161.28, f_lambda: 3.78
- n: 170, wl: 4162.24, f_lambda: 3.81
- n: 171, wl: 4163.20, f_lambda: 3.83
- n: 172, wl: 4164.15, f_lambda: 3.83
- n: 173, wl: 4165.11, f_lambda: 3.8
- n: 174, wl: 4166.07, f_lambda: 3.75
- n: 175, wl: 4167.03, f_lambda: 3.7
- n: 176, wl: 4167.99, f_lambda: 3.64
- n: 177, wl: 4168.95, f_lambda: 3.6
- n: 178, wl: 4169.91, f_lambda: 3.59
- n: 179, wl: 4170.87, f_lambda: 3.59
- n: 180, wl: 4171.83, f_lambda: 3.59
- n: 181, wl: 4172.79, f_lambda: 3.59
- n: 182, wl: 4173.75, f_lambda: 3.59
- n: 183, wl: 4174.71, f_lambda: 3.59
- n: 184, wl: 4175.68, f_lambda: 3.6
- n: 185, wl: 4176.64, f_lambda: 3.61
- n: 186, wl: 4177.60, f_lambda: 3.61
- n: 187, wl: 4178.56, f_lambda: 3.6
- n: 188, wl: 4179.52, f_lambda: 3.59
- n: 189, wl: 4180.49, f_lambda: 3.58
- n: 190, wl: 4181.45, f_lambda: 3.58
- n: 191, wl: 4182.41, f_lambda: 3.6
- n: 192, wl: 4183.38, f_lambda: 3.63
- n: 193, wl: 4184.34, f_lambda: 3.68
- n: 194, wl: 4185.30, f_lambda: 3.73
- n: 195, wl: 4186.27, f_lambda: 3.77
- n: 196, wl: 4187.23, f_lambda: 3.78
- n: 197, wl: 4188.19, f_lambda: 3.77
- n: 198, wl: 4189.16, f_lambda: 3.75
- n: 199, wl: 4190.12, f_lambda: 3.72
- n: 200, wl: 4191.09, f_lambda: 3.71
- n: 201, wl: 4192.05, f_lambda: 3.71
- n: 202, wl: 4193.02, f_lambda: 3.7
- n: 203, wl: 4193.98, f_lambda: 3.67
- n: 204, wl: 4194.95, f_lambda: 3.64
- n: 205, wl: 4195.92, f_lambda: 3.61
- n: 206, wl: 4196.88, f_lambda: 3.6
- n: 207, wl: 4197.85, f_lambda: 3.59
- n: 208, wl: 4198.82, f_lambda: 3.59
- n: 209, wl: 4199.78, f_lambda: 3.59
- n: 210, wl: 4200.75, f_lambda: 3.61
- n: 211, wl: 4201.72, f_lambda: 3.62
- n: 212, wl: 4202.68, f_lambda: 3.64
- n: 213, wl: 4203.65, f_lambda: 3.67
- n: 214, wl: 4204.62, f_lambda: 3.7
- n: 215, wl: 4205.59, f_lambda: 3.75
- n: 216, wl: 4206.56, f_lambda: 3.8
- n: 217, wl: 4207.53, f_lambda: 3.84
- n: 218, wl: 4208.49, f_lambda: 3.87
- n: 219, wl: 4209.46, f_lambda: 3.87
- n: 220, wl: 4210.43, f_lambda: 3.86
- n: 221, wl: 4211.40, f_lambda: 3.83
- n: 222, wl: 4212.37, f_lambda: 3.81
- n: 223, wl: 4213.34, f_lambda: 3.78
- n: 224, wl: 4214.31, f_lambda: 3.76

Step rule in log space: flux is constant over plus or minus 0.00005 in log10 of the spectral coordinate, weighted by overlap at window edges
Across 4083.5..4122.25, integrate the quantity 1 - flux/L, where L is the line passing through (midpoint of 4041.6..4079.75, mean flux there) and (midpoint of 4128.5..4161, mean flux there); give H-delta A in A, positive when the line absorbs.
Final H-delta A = 6.43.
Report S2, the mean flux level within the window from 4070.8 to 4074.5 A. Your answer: 3.5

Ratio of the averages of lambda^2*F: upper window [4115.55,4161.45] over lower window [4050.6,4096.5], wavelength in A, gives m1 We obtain 1.09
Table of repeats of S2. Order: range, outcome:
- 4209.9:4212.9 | 3.83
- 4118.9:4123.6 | 3.57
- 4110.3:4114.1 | 3.24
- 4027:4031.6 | 3.72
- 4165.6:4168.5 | 3.69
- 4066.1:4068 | 3.61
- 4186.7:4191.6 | 3.75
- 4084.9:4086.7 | 3.58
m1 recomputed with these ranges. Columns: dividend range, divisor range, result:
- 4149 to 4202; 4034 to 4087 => 1.06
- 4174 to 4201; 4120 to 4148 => 1.02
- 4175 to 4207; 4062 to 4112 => 1.21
